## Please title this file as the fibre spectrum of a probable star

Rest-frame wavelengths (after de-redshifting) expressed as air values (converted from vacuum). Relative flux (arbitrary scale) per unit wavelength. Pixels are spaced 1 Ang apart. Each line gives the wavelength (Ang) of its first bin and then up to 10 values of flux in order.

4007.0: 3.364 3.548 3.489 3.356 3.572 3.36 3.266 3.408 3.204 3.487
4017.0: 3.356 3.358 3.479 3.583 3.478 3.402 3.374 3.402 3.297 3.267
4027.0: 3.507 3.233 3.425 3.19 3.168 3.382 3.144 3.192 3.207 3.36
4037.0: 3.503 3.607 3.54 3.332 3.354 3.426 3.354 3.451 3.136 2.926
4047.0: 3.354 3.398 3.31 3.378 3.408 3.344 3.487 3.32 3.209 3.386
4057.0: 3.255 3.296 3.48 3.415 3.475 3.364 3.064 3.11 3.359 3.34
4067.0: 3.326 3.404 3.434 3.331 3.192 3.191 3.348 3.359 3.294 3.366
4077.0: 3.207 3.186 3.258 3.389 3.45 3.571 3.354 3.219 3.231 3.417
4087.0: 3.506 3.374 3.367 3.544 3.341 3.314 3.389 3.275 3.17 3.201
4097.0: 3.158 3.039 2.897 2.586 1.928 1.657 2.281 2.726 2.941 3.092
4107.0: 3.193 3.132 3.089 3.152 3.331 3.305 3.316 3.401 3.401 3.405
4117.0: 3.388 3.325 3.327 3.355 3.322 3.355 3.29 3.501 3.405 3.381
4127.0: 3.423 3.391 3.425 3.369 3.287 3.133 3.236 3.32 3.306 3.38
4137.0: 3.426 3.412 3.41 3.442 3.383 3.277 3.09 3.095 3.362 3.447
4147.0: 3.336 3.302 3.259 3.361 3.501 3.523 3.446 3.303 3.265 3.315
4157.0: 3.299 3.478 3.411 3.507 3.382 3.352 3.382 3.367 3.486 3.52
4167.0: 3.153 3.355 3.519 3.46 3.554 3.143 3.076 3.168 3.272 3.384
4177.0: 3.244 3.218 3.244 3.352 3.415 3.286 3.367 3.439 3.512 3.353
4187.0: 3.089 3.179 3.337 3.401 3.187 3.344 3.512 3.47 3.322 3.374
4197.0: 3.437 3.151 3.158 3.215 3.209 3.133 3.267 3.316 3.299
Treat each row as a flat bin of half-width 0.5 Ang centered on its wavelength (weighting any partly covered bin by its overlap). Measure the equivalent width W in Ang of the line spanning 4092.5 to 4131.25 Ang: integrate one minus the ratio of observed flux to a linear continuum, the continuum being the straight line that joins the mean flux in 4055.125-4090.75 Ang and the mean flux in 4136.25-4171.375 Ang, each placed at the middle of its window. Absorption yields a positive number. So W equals 2.5 Ang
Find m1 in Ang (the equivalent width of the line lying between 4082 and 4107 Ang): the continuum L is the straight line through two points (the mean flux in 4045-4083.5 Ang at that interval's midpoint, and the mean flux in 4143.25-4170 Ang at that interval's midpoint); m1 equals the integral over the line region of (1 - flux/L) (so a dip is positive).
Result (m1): 2.1 Ang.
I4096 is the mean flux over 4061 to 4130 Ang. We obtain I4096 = 3.23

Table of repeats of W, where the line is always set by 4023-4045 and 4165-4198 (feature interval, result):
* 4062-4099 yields 0.4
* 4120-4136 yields 0.0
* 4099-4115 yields 2.1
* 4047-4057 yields 0.0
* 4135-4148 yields 0.0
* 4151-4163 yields -0.2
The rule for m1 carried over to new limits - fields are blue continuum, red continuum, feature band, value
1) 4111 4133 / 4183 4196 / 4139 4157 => 0.08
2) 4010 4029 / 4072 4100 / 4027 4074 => 0.24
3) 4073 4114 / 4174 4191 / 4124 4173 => -1.71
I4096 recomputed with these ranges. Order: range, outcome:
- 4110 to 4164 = 3.35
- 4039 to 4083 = 3.33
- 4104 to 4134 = 3.29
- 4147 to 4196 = 3.35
